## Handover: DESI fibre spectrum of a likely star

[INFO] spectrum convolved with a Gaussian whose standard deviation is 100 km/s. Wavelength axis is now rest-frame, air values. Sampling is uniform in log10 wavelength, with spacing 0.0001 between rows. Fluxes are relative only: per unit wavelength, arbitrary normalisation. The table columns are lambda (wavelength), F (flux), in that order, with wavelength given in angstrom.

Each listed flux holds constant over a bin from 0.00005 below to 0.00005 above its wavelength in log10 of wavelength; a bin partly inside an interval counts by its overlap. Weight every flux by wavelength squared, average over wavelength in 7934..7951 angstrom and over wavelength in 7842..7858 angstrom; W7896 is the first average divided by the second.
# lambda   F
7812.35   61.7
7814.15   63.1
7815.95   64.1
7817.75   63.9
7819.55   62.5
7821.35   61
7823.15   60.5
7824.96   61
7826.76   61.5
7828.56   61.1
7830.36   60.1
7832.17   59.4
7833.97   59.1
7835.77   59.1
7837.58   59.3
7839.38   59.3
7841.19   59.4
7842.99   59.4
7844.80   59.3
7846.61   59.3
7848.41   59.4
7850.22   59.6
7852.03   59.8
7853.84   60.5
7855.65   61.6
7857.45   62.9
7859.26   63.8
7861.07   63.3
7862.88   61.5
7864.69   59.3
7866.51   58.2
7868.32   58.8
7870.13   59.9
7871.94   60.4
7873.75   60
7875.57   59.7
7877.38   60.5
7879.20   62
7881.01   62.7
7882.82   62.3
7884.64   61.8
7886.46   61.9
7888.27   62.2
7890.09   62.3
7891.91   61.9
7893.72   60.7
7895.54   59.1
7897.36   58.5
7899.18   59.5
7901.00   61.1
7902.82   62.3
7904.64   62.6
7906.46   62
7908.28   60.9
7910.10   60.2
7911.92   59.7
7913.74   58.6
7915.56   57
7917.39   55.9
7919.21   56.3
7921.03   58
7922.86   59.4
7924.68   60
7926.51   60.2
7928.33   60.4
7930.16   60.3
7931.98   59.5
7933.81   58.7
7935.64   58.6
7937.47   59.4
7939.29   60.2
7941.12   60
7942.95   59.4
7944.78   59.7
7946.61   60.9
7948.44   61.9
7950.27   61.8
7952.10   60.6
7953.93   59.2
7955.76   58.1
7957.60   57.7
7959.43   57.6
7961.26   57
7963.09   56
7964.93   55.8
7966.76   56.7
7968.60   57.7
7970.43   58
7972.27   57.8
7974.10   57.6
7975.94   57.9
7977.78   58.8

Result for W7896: 1.0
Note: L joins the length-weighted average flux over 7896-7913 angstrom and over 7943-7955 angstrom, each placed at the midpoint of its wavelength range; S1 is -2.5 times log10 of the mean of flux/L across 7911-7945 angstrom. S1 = 0.029 mag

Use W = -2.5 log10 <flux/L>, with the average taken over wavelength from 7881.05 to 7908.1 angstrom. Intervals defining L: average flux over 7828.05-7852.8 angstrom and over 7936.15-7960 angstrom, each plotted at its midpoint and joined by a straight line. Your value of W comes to -0.03 mag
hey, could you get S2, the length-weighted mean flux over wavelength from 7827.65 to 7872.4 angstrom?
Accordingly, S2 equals 60.2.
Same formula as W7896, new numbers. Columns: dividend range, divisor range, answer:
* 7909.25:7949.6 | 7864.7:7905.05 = 0.99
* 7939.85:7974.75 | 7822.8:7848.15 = 1.01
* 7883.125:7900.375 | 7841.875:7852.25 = 1.04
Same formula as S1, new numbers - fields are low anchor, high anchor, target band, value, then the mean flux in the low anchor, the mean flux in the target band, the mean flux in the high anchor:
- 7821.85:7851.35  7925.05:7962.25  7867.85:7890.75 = -0.03 mag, 59.8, 61.2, 59.6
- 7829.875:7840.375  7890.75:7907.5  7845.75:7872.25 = -0.01 mag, 59.3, 60.6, 60.9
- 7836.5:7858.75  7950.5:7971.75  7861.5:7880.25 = -0.01 mag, 60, 60.1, 57.8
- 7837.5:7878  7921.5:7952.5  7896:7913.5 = -0.01 mag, 60.2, 60.6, 60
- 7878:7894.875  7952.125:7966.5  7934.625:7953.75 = -0.03 mag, 61.9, 60.2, 57.5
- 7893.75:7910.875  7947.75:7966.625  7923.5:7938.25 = 0.00 mag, 60.7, 59.6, 58.5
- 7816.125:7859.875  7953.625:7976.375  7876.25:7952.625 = -0.03 mag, 60.6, 60.3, 57.4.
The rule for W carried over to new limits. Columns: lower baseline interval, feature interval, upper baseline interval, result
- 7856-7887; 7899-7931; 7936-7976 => 0.00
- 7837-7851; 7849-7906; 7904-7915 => -0.02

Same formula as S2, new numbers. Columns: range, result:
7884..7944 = 59.9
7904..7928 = 59.3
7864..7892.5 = 60.9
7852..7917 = 60.8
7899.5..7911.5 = 61.4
